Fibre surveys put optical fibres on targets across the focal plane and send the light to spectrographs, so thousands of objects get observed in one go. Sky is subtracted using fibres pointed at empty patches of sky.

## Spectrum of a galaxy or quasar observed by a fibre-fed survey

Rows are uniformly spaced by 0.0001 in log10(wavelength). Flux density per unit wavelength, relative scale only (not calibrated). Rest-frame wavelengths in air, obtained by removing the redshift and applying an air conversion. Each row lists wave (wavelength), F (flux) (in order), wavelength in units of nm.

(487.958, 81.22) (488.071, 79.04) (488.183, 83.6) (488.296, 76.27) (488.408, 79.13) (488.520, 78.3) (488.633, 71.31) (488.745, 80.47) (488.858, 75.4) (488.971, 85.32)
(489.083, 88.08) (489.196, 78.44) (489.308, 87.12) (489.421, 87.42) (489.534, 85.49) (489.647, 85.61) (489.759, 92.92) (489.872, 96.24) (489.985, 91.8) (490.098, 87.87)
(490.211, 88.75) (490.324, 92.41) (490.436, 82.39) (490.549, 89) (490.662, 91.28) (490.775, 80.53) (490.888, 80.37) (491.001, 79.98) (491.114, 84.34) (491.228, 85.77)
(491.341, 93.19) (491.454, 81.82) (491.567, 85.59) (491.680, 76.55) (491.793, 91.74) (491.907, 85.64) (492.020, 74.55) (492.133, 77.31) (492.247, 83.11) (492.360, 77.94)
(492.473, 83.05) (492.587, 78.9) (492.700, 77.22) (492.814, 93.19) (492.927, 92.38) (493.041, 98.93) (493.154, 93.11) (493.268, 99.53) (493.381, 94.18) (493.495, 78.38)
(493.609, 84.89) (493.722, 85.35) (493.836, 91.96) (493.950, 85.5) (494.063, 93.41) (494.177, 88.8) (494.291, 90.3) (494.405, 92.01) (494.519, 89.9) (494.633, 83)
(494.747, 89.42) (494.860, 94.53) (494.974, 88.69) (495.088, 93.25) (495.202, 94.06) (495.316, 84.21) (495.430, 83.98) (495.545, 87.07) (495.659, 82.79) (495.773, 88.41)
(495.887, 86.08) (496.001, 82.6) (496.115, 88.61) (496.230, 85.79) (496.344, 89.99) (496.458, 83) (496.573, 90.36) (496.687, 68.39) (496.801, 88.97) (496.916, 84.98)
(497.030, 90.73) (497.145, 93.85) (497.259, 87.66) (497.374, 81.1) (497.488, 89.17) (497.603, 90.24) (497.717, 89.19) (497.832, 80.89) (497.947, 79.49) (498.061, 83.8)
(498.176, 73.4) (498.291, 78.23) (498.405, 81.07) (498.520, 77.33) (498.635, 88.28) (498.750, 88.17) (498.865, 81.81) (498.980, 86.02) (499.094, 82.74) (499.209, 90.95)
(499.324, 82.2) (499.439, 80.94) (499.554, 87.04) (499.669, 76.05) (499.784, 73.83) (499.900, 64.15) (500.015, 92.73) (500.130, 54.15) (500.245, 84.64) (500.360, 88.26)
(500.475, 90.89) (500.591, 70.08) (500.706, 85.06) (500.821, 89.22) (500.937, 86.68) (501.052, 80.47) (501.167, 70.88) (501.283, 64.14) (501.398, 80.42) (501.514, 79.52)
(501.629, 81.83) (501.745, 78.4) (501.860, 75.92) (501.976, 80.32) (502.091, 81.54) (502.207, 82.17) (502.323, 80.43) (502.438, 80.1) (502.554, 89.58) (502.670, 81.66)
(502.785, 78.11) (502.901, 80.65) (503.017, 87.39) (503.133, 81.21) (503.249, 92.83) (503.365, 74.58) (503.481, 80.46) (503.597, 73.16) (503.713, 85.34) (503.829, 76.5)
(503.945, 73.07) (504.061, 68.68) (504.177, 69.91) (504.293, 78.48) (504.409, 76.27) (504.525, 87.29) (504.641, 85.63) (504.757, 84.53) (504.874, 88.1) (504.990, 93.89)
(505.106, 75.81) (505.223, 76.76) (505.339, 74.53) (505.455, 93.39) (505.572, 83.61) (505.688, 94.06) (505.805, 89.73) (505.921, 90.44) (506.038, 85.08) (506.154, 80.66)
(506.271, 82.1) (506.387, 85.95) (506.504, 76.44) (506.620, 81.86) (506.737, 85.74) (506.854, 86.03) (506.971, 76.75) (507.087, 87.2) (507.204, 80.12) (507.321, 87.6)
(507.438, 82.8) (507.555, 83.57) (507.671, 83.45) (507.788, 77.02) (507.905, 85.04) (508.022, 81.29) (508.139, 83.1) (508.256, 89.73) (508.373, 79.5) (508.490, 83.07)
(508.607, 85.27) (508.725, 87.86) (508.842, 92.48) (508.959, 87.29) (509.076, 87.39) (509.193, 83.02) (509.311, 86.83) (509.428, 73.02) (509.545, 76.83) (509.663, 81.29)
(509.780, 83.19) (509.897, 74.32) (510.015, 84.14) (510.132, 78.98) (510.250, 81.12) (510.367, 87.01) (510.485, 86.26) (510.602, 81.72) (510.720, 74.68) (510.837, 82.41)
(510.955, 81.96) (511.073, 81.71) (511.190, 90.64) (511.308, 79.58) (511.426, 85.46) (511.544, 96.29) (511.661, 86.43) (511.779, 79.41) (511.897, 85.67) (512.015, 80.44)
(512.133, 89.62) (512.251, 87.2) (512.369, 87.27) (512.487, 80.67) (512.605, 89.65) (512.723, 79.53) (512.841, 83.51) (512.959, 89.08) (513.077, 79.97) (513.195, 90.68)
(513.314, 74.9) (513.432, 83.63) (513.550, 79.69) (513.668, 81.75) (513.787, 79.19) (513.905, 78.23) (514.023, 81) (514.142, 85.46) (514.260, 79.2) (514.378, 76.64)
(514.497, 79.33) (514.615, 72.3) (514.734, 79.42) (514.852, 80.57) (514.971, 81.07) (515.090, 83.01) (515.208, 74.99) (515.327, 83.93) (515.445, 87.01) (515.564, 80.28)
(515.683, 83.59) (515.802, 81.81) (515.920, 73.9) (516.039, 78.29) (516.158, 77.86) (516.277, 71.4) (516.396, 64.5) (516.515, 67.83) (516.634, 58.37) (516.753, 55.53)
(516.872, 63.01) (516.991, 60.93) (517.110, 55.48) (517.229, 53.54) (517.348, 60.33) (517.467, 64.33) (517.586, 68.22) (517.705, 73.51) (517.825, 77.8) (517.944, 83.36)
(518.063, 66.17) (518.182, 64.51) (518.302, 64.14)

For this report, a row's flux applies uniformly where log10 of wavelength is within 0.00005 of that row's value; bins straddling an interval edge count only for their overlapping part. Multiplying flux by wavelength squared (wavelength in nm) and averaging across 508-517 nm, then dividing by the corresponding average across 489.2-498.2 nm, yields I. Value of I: 1.0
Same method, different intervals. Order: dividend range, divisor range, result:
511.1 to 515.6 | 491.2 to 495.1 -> 1.03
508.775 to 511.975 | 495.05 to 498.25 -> 1.03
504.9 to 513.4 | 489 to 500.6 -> 1.04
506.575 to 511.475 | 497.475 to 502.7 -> 1.06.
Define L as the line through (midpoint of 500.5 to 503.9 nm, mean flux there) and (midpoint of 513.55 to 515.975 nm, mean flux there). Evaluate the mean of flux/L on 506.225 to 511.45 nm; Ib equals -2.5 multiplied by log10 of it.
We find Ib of -0.04 mag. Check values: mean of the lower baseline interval 80.4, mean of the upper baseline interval 80.1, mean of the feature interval 82.9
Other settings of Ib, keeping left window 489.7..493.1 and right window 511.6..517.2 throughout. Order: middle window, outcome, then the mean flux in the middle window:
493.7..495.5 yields -0.056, 89.3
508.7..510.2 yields -0.038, 82.7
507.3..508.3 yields -0.041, 83.5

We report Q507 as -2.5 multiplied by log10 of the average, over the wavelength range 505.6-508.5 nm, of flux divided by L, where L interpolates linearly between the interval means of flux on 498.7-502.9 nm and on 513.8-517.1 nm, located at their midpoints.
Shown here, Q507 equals -0.08 mag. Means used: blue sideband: 80.6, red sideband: 75.3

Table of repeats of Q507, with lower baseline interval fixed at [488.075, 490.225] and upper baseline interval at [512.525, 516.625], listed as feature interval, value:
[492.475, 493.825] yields -0.07 mag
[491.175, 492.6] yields 0.01 mag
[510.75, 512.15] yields -0.06 mag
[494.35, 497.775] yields -0.06 mag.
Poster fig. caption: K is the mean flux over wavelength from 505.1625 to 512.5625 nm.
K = 83.7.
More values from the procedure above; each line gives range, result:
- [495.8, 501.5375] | 82.5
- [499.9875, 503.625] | 80.5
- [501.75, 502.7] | 81.3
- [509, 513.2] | 83.5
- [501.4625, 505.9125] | 81.6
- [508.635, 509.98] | 83.1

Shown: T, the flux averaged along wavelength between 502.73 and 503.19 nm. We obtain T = 81.8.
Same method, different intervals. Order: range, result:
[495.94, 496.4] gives 86.7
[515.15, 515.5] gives 82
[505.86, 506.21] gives 85.6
